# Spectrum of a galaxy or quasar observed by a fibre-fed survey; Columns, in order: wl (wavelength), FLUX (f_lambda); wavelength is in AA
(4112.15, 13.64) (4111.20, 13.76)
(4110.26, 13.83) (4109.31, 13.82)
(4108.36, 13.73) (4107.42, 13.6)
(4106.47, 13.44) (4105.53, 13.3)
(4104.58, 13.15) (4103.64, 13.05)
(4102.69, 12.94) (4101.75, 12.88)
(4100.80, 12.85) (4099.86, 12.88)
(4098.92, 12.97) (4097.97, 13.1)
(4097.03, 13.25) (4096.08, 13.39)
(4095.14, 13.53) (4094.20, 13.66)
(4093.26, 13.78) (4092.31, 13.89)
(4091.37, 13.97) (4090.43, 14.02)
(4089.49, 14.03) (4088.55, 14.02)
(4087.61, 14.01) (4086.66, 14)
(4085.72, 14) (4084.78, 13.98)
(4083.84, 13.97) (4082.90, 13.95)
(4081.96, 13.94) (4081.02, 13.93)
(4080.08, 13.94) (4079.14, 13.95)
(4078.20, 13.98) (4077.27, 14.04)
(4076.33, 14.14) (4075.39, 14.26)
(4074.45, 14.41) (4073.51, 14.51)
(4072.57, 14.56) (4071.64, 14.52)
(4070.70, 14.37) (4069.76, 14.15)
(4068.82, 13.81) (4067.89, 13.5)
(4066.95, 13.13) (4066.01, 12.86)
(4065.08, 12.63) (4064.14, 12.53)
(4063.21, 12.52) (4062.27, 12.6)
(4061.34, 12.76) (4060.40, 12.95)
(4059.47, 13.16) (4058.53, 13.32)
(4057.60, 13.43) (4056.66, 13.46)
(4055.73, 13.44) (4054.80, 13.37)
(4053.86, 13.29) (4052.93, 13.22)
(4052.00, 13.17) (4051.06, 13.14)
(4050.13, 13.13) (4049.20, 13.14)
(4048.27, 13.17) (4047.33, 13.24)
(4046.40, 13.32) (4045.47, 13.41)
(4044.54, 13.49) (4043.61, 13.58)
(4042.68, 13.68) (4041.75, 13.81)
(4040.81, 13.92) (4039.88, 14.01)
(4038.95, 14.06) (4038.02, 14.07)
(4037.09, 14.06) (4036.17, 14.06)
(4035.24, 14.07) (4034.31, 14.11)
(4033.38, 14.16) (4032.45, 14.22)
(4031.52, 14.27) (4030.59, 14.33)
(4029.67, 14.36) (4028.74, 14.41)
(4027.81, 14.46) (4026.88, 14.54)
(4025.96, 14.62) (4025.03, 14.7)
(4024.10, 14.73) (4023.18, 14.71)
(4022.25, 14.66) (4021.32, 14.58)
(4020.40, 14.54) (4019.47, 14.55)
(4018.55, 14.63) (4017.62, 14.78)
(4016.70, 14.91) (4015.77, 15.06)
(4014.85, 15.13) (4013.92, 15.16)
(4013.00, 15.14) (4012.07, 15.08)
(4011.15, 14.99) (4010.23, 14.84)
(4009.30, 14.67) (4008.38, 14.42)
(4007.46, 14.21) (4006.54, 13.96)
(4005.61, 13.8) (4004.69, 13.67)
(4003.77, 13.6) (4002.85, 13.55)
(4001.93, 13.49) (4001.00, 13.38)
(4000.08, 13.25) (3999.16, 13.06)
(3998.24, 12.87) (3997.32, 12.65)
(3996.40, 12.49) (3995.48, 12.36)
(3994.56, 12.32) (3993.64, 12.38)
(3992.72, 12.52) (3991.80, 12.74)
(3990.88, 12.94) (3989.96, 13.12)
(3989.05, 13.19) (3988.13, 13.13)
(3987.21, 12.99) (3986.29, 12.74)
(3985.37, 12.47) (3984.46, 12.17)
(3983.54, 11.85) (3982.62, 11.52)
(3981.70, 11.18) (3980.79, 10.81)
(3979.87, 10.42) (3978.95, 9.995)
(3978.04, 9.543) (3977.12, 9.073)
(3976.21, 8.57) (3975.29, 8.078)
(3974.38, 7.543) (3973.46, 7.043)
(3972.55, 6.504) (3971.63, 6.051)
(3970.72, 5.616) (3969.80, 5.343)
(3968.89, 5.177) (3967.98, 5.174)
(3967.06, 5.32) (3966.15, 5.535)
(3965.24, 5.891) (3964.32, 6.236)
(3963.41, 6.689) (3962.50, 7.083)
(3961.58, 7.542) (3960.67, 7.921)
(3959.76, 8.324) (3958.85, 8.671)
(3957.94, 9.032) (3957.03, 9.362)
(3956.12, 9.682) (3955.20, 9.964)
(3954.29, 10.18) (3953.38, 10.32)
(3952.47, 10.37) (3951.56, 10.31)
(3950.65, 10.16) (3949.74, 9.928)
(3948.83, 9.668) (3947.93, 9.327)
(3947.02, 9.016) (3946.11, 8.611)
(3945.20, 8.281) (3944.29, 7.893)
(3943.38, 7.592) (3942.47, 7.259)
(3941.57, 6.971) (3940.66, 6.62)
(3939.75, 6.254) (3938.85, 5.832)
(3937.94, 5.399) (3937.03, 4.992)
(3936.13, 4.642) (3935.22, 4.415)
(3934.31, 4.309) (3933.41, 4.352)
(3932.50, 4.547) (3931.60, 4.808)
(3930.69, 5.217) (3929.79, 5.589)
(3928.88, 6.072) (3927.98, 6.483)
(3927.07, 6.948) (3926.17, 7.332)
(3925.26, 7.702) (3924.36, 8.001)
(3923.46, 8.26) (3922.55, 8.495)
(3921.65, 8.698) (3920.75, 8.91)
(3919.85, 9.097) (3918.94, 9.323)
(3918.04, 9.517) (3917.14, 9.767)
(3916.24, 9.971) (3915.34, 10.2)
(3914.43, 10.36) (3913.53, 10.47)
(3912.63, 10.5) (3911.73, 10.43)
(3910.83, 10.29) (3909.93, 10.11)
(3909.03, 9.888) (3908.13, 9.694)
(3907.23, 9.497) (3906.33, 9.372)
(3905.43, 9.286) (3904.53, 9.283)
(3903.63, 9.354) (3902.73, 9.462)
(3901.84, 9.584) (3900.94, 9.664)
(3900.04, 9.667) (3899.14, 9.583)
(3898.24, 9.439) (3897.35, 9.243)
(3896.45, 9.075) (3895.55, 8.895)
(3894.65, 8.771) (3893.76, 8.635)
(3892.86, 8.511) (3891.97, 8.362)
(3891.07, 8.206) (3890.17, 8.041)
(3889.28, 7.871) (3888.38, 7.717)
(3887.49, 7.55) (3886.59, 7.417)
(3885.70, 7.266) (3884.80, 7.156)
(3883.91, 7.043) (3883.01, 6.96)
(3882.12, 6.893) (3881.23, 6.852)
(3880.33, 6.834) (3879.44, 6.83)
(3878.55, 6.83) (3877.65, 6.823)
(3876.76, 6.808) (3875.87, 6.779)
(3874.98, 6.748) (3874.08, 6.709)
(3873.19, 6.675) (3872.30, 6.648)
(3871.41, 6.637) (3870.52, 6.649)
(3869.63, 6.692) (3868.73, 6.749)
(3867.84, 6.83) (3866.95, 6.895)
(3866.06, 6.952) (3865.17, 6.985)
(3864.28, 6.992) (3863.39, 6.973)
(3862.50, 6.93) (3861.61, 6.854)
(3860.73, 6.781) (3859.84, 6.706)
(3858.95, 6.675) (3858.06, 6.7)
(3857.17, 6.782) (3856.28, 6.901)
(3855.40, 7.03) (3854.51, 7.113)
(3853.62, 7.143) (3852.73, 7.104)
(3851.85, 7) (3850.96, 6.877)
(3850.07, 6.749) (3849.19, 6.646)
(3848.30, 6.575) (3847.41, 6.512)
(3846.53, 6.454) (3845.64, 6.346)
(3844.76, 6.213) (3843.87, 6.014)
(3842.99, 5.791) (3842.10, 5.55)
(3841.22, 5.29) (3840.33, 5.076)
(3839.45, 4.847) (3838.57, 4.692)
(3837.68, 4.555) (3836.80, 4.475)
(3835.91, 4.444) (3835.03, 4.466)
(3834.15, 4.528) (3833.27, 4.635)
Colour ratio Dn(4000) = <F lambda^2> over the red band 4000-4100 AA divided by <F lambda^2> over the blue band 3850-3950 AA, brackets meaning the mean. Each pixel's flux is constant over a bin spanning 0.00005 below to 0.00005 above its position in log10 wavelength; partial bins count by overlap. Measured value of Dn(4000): 1.95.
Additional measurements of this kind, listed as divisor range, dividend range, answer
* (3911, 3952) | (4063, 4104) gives 1.90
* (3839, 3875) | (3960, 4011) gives 1.73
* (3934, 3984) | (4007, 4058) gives 1.85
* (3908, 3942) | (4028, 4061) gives 1.91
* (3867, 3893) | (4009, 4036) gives 2.21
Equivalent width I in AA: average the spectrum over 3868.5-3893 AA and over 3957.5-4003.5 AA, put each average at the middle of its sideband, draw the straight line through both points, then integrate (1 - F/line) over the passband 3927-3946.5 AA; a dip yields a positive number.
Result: 6.1 AA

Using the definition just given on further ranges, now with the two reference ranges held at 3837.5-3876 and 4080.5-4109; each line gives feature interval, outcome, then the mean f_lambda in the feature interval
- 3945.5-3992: 3.1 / 9.2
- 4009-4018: -3.1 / 15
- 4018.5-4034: -4.0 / 14.5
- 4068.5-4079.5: -1.1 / 14.2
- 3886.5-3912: -4.3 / 9.08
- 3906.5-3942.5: 3.2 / 7.69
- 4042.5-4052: -0.9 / 13.3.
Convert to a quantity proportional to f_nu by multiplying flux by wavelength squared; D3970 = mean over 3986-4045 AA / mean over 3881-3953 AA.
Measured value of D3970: 1.8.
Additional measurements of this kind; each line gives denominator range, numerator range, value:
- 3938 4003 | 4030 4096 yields 1.50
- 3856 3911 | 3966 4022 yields 1.61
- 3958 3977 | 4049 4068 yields 2.01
